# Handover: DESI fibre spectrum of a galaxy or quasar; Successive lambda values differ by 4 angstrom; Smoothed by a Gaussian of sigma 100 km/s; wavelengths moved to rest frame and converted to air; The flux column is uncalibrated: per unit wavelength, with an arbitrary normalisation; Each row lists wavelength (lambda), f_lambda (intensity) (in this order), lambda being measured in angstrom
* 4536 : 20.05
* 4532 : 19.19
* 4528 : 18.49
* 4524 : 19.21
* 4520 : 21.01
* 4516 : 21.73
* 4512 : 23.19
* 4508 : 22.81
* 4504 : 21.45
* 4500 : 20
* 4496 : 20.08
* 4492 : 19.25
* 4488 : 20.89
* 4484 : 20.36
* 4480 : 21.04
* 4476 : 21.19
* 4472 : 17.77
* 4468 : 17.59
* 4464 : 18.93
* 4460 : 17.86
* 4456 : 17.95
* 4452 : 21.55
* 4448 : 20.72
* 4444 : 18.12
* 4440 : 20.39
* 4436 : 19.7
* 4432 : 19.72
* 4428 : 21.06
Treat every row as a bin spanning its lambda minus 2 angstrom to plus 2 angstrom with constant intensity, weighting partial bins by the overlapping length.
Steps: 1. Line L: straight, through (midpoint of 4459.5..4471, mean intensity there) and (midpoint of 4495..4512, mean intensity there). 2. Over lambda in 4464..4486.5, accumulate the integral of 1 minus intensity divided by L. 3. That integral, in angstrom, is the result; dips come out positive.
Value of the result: -0.67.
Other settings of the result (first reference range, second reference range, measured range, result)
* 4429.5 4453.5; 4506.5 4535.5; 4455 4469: 1.4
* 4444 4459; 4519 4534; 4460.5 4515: -2.2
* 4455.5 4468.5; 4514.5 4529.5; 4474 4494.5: -1.8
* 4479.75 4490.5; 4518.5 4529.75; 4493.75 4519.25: -1.9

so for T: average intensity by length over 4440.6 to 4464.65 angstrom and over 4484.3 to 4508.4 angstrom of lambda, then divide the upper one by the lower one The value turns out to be 1.07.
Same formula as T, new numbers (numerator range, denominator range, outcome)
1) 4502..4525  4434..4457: 1.09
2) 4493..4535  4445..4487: 1.06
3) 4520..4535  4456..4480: 1.03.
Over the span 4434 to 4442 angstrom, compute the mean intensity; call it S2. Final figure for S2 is 20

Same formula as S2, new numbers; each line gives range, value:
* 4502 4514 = 22.5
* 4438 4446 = 19.3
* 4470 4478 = 19.5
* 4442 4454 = 20.1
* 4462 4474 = 18.1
